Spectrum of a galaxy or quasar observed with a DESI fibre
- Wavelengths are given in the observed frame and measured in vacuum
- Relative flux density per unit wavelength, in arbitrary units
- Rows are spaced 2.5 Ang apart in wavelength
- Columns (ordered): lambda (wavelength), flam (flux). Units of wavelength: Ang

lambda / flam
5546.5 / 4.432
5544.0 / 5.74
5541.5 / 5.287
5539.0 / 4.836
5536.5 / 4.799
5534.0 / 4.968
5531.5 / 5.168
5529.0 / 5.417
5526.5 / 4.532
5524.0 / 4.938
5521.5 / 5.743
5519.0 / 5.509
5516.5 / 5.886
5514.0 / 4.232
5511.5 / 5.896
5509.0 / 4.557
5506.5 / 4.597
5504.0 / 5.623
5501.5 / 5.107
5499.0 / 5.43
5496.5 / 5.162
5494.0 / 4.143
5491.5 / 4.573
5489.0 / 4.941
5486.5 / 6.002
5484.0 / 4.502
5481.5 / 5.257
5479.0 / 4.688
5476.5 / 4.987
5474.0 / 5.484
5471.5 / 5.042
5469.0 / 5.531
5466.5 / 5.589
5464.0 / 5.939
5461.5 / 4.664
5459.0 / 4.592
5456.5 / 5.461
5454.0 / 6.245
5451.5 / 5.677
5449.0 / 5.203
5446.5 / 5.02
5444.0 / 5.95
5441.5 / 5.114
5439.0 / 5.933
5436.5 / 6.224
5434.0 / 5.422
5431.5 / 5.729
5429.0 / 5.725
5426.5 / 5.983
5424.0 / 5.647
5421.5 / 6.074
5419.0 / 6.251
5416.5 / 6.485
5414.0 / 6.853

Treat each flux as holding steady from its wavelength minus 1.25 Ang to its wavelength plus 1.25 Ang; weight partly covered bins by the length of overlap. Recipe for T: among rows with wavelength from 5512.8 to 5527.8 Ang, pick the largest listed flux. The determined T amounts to 5.886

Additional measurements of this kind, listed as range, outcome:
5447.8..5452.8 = 5.677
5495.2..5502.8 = 5.43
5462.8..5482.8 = 5.939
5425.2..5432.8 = 5.983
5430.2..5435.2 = 5.729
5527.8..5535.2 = 5.417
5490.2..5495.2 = 4.573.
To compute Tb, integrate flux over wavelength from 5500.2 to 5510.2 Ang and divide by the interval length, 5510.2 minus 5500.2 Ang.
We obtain 4.98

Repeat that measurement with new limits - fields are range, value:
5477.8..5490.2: 5.08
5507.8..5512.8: 5.22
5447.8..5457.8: 5.64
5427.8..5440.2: 5.81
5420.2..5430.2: 5.86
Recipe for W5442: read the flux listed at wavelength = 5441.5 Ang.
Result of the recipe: 5.114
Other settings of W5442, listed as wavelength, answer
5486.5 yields 6.002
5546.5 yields 4.432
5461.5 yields 4.664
